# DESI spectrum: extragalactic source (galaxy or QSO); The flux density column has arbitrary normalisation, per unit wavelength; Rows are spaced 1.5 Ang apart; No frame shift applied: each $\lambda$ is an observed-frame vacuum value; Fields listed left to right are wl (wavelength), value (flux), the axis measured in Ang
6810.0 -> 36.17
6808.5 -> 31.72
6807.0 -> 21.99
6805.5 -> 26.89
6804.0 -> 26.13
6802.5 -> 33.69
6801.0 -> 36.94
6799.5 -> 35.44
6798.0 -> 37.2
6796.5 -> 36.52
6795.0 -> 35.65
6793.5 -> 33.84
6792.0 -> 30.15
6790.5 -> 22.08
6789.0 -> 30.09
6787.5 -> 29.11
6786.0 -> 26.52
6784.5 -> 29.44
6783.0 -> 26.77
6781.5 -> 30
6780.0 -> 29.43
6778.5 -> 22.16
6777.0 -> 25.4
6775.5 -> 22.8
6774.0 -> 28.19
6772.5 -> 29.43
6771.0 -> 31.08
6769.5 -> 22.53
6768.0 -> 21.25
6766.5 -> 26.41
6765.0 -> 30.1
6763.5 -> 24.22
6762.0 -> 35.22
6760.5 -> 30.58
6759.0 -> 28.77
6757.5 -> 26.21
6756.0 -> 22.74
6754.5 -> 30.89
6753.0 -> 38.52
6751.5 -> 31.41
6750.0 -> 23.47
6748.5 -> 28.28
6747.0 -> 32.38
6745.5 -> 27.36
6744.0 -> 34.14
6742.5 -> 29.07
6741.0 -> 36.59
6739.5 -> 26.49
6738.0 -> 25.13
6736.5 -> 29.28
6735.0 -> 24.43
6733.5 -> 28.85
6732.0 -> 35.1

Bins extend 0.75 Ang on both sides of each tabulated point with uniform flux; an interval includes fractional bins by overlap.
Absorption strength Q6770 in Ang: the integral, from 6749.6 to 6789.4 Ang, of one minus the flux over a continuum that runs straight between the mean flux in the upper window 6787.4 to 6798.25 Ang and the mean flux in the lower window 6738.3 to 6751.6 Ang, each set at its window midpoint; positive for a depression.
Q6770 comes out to 3.7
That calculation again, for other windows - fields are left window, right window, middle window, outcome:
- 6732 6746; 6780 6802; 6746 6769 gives 1.1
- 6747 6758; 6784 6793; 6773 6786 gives 0.7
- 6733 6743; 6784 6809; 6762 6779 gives 2.0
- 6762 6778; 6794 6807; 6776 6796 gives 0.9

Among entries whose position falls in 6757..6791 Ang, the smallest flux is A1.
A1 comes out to 21.25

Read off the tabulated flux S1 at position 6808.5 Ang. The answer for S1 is 31.72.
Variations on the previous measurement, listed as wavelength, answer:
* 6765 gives 30.1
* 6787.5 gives 29.11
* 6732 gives 35.1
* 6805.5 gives 26.89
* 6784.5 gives 29.44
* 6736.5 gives 29.28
